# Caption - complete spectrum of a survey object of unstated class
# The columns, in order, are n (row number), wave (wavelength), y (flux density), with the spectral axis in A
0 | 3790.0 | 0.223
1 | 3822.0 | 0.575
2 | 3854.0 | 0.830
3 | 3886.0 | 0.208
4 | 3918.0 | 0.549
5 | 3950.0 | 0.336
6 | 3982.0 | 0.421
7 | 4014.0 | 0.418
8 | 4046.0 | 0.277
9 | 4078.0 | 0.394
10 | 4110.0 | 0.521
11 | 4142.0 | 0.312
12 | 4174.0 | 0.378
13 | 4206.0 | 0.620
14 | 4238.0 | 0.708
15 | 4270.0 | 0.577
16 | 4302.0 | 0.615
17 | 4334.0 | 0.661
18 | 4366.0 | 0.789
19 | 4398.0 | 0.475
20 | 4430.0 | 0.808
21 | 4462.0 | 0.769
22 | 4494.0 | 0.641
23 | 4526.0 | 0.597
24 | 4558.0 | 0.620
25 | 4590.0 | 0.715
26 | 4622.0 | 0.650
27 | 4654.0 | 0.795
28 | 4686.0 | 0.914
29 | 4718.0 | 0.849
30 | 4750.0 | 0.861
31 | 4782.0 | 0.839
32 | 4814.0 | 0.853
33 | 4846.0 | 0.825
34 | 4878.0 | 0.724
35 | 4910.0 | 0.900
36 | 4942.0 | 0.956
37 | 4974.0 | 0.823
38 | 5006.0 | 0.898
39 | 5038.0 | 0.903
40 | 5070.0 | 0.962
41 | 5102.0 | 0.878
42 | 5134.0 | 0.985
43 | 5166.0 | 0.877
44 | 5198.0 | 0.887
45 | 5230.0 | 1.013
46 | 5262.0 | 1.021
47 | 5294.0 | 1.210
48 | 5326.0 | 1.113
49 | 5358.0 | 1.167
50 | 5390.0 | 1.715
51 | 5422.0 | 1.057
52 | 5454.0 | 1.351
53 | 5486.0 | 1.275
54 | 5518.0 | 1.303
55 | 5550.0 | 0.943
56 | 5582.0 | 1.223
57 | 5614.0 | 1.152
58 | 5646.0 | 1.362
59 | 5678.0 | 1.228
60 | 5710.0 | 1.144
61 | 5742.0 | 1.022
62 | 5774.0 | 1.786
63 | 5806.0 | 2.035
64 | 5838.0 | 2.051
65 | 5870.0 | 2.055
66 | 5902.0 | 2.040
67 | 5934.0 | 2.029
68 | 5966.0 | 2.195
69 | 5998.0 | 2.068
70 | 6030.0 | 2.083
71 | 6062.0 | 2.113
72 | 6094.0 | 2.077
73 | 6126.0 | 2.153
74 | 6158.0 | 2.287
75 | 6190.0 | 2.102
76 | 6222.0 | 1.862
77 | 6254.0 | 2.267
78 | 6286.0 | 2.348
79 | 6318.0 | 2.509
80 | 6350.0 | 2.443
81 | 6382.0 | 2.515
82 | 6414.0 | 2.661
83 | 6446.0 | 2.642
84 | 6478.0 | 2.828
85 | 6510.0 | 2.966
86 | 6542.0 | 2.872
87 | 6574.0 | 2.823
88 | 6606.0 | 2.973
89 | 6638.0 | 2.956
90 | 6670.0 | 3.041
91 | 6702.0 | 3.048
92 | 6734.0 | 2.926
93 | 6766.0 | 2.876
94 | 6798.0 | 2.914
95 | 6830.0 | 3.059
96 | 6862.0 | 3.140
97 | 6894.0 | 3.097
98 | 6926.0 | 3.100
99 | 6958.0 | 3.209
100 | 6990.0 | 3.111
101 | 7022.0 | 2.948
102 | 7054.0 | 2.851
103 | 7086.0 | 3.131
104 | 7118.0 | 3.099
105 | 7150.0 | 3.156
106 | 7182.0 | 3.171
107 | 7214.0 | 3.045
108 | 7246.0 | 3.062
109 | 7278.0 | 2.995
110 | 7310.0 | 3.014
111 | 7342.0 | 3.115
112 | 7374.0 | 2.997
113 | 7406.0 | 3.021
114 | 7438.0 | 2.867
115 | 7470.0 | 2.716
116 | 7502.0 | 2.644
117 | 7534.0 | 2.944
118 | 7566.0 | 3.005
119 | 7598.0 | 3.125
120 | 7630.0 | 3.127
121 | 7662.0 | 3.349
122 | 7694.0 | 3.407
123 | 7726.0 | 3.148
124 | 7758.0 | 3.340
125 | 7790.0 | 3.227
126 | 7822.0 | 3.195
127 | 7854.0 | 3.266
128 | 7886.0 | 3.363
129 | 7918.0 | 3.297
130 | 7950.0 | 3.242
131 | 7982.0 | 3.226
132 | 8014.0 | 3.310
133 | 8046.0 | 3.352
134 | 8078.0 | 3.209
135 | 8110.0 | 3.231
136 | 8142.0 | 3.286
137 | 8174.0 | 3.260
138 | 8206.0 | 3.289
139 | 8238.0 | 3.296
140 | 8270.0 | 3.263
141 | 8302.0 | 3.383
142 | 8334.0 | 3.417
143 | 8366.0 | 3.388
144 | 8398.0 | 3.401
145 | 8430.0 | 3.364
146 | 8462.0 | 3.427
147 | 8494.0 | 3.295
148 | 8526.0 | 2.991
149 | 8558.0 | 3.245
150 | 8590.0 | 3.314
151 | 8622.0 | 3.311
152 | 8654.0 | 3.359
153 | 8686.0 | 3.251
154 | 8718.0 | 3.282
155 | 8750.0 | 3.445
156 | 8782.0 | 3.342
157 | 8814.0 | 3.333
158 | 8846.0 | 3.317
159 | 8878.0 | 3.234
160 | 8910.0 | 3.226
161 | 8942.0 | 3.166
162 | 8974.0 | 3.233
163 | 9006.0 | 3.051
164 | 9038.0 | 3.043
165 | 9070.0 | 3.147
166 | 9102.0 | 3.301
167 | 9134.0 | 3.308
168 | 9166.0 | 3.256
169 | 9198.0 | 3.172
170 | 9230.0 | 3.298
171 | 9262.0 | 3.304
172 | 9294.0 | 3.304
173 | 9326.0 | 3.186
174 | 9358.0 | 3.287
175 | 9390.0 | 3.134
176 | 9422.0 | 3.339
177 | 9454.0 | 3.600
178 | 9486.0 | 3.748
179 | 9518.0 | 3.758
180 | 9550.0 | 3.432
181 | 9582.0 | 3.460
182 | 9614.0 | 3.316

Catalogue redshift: 0.45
